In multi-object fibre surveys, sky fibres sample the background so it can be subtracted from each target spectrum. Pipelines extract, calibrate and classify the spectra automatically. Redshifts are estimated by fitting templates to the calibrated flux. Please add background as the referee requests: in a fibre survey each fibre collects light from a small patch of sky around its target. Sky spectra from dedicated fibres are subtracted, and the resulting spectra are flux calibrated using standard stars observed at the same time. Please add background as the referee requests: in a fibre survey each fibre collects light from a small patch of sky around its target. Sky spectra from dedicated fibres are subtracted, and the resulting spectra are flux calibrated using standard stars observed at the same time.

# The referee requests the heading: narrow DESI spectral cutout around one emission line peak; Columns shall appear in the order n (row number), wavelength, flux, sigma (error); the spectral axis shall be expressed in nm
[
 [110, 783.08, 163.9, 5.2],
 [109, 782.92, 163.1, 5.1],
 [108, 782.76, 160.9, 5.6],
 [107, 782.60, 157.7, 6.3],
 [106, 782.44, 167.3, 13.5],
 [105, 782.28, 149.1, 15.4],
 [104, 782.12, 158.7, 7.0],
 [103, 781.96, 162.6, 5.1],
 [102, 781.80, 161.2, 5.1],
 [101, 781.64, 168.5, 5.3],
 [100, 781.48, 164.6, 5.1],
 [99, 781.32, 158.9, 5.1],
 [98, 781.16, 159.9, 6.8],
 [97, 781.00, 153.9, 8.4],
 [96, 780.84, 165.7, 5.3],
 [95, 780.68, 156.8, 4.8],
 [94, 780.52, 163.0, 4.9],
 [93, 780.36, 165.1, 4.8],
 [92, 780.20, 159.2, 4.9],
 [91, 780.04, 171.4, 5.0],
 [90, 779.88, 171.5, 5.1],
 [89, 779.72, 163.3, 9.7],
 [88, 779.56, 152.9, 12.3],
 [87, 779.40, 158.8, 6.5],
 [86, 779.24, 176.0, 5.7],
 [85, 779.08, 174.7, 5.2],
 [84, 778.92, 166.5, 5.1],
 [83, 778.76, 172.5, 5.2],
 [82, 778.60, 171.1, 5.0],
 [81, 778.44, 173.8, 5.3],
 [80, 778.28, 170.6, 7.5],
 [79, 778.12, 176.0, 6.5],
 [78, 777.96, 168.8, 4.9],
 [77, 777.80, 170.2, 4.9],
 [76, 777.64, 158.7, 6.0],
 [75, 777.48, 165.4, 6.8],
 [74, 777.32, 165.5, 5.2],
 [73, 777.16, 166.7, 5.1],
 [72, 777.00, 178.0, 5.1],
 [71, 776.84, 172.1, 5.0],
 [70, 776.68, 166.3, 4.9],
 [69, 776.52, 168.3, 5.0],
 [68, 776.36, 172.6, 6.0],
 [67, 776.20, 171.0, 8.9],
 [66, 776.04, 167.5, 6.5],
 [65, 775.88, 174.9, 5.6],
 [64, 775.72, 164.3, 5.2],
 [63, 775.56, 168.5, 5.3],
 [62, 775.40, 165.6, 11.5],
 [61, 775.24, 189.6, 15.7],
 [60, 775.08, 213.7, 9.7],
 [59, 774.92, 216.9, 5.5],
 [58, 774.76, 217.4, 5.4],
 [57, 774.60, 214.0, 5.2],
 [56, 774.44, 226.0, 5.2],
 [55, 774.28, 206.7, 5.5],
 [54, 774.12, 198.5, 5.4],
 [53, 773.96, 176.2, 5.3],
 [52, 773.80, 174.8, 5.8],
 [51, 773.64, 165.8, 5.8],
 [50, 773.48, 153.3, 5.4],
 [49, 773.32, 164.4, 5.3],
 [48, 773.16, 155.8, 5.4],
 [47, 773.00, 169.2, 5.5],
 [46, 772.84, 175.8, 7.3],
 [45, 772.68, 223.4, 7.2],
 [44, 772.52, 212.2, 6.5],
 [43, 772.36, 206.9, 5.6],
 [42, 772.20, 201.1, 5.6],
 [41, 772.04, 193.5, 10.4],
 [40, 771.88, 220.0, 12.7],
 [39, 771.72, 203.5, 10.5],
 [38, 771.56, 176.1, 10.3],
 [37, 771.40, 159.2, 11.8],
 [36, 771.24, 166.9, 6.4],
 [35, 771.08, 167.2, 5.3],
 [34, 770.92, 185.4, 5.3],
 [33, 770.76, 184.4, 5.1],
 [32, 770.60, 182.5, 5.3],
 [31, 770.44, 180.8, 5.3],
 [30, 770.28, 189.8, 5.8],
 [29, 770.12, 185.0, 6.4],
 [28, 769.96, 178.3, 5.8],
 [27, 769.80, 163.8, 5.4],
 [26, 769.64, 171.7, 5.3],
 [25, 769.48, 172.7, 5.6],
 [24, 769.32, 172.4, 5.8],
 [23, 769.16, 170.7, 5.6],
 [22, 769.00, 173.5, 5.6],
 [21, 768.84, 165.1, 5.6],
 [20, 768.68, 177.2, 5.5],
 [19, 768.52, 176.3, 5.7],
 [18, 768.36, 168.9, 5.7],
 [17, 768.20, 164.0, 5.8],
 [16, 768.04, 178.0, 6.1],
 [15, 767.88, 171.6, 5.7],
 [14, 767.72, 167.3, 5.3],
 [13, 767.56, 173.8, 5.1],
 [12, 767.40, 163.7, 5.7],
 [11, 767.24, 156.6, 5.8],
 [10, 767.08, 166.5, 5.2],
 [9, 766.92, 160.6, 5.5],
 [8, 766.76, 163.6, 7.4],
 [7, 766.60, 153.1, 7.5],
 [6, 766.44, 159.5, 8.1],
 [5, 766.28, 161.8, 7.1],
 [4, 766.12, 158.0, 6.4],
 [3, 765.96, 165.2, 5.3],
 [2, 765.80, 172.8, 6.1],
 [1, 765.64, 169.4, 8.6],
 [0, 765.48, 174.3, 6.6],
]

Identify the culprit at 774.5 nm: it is [N II] 6583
